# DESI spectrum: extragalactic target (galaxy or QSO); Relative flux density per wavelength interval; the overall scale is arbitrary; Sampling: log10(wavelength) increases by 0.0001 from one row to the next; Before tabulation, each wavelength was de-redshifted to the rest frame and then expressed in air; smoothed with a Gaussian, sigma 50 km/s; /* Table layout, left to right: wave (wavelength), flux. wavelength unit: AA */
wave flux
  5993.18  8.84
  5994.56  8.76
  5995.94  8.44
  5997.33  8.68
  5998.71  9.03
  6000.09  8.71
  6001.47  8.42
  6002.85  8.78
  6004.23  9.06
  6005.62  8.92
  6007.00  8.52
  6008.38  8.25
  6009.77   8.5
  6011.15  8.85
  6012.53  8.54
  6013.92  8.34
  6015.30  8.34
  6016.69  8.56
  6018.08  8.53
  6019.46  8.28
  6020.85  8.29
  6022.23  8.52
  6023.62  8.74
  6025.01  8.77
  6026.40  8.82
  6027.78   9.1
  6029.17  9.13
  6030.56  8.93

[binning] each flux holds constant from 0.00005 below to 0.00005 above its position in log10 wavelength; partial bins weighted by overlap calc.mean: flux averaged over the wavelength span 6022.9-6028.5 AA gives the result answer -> 8.85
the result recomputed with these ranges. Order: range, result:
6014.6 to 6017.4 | 8.44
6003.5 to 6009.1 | 8.68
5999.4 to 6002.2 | 8.58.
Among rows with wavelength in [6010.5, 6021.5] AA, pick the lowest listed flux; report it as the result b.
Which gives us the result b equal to 8.28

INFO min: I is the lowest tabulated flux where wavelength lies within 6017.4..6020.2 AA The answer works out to 8.28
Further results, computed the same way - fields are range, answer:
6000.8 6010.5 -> 8.25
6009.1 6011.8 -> 8.5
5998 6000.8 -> 8.71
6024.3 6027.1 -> 8.77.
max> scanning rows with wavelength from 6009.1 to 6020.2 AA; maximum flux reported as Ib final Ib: 8.85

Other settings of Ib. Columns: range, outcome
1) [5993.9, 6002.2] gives 9.03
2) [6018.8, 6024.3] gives 8.74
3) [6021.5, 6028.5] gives 9.1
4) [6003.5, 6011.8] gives 9.06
